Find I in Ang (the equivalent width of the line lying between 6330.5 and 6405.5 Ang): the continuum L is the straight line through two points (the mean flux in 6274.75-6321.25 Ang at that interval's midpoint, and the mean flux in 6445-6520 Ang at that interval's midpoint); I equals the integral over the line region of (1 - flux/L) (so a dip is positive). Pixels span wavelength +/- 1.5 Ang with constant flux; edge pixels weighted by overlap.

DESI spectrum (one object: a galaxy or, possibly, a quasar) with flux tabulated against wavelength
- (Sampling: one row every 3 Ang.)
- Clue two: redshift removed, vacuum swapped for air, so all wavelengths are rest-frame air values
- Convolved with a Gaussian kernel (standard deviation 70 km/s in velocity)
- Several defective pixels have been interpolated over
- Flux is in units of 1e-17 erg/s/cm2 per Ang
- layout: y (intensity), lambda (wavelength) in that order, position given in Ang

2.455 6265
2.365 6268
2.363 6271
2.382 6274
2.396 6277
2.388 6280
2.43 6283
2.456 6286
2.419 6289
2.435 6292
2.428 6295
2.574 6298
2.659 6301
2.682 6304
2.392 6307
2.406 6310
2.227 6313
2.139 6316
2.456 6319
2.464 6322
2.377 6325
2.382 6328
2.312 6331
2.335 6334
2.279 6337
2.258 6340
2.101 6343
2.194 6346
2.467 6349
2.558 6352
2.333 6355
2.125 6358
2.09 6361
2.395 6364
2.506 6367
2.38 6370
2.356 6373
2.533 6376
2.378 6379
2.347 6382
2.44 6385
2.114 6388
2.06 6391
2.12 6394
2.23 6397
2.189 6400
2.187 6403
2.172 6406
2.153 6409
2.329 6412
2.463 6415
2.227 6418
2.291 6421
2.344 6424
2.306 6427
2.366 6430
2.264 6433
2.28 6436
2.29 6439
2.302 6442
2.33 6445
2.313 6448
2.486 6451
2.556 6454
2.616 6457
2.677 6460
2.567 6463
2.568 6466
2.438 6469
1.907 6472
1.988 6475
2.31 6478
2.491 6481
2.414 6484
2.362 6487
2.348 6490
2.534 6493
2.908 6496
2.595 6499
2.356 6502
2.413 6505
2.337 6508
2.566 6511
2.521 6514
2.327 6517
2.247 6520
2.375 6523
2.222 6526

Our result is 4.43 Ang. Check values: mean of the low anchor 2.43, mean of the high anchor 2.44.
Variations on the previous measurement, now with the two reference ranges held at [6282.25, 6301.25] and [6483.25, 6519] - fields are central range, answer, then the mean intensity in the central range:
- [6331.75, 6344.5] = 1.18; 2.25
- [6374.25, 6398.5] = 1.92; 2.28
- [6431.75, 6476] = 1.71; 2.38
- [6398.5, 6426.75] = 2.40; 2.26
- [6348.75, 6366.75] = 1.05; 2.33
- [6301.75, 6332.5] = 1.06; 2.39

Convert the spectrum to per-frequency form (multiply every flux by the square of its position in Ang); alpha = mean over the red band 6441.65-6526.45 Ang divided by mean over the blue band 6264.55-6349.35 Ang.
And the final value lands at 1.07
